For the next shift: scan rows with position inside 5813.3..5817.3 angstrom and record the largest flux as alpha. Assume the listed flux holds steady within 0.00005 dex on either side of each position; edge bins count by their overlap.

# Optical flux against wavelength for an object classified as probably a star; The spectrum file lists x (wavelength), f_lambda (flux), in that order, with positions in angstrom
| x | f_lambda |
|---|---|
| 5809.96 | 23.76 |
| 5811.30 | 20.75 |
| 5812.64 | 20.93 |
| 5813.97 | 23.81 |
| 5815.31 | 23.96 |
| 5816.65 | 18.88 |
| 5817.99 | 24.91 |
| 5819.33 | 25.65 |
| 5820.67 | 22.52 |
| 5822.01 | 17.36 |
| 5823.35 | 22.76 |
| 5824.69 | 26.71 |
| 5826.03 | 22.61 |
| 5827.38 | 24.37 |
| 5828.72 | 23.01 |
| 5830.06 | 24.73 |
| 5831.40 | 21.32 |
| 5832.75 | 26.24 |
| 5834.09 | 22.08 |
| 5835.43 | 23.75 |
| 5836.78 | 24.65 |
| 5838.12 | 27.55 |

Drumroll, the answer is 23.96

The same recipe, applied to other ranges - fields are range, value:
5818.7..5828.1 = 26.71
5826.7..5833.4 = 26.24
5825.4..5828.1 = 24.37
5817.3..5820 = 25.65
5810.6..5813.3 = 20.93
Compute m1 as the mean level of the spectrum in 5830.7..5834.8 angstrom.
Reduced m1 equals 23.2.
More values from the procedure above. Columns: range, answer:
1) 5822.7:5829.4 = 23.9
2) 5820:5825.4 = 22.4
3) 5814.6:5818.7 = 22.6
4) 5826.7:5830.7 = 24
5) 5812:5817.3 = 21.9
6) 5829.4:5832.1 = 23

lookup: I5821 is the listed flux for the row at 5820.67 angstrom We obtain 22.52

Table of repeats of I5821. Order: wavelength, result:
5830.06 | 24.73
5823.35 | 22.76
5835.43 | 23.75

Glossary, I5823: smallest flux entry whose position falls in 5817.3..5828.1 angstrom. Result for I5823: 17.36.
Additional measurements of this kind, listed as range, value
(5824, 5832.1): 21.32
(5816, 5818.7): 18.88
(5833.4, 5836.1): 22.08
